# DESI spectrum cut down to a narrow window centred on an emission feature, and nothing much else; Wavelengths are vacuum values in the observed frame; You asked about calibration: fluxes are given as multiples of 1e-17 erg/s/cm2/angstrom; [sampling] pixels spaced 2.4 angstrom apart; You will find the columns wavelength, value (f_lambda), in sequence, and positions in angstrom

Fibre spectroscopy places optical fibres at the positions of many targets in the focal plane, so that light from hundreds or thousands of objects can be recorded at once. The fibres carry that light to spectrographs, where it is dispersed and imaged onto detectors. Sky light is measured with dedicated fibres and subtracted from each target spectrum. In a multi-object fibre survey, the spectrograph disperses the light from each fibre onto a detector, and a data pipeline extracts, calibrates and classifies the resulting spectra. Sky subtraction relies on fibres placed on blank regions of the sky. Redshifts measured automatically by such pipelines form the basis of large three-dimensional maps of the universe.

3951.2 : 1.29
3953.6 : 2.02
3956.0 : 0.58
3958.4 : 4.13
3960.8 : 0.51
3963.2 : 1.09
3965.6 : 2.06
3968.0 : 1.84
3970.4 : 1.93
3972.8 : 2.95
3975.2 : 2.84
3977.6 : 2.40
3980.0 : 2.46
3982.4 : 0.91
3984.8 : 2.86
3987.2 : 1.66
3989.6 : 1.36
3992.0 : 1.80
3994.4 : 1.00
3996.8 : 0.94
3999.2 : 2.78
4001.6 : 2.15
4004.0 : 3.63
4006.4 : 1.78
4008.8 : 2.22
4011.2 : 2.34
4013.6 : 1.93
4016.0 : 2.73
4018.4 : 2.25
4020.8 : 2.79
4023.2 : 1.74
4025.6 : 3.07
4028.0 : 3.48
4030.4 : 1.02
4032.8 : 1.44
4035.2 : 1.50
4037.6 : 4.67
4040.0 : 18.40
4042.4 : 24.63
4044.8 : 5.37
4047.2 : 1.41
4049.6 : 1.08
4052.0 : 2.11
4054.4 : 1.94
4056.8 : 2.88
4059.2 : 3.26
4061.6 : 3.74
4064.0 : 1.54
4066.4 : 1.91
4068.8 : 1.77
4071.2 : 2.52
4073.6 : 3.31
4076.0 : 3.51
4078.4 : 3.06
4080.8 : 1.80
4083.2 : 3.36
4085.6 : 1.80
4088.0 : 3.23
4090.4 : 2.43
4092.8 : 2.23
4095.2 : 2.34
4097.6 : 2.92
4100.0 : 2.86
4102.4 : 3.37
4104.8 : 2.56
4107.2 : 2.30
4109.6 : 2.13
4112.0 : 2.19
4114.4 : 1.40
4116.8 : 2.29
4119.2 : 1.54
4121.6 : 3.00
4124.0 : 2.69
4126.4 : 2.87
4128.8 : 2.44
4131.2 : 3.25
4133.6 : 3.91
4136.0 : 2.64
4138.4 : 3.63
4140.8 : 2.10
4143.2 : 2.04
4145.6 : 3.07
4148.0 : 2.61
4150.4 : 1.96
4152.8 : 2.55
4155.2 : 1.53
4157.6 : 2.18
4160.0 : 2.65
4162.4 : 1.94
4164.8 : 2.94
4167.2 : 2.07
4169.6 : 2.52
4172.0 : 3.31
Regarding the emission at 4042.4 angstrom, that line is [O II] 3727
